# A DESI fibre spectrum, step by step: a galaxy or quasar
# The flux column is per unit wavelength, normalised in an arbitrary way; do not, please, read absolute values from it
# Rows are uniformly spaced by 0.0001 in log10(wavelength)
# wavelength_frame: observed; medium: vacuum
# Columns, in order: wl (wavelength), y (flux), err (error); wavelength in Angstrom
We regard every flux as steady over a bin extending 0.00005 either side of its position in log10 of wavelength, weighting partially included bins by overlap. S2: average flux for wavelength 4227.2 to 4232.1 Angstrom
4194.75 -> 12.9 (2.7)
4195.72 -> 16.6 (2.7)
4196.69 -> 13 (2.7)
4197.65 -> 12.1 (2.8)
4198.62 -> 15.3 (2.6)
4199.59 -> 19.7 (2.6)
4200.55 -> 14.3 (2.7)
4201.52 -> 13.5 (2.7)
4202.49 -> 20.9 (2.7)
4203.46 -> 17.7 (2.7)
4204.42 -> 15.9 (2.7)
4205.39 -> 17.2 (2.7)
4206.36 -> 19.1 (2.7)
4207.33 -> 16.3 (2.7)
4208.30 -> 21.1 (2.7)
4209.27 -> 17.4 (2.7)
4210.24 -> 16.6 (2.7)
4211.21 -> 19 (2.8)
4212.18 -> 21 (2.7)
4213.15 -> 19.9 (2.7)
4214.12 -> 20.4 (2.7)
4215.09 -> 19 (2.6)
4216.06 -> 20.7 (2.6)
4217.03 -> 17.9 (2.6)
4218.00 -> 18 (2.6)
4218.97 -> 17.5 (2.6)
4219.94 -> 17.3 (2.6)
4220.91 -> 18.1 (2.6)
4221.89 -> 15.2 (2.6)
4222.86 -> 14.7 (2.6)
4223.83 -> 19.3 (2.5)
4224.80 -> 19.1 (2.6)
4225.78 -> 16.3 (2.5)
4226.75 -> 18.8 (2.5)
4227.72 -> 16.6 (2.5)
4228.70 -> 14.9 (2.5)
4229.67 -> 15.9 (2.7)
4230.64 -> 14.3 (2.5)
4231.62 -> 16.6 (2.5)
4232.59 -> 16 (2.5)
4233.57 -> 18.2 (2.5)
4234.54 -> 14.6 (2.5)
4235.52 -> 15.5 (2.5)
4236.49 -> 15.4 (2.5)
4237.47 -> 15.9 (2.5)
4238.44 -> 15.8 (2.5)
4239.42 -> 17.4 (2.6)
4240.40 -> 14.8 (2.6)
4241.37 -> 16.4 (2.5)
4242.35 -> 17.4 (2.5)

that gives 15.7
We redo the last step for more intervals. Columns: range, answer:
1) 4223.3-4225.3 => 19.1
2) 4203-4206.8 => 17.5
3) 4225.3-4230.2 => 16.5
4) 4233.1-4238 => 15.9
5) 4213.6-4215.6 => 19.7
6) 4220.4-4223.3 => 16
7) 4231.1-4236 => 16.1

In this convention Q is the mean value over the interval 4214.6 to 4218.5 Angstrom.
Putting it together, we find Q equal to 18.9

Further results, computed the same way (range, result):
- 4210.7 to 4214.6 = 20.1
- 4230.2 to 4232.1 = 15.4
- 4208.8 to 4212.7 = 18.5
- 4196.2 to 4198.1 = 12.6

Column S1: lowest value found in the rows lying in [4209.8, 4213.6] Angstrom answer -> 16.6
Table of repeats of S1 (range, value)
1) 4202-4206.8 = 15.9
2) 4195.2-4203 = 12.1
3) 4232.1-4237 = 14.6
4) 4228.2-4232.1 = 14.3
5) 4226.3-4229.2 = 14.9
